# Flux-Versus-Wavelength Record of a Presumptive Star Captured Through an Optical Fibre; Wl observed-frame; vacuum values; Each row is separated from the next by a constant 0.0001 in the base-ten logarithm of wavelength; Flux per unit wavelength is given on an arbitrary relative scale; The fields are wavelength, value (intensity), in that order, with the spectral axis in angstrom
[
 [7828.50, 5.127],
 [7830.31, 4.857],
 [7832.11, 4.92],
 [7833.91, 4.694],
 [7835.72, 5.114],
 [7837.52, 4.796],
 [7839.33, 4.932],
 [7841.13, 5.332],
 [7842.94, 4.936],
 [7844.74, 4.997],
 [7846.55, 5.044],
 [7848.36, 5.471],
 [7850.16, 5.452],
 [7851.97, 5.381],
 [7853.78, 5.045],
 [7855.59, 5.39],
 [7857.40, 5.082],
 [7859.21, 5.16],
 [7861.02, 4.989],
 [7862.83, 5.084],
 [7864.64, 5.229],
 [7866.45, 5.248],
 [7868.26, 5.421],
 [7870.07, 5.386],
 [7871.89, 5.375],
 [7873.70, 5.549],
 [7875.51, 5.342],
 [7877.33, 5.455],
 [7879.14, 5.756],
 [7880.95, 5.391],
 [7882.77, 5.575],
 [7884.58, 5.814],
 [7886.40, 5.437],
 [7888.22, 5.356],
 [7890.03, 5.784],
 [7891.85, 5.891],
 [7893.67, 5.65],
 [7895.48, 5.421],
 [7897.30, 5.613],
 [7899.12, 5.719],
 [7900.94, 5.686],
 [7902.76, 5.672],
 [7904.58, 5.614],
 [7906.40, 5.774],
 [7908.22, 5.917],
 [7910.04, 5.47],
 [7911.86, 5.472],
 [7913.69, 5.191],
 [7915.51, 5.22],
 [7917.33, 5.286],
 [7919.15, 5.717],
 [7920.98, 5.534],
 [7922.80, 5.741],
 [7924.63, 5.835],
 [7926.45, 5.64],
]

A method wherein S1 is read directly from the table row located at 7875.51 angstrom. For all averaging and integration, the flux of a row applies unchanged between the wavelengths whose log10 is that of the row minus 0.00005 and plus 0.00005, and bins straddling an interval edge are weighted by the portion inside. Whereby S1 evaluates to 5.342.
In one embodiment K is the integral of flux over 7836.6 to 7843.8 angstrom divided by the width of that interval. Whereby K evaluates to 5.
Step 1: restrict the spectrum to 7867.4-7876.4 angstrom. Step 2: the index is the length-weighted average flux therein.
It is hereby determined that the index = 5.41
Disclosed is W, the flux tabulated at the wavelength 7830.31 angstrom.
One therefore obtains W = 4.857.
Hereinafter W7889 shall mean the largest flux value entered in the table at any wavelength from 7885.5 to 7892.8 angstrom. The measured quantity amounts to 5.891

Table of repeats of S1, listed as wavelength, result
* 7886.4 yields 5.437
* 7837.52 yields 4.796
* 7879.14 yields 5.756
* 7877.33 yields 5.455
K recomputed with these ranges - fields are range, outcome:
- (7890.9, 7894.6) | 5.77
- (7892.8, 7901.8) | 5.62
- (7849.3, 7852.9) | 5.41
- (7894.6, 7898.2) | 5.51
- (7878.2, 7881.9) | 5.58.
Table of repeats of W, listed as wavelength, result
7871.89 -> 5.375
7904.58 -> 5.614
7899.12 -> 5.719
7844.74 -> 4.997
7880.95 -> 5.391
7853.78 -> 5.045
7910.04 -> 5.47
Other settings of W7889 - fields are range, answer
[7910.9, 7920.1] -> 5.717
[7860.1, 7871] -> 5.421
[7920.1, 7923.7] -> 5.741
